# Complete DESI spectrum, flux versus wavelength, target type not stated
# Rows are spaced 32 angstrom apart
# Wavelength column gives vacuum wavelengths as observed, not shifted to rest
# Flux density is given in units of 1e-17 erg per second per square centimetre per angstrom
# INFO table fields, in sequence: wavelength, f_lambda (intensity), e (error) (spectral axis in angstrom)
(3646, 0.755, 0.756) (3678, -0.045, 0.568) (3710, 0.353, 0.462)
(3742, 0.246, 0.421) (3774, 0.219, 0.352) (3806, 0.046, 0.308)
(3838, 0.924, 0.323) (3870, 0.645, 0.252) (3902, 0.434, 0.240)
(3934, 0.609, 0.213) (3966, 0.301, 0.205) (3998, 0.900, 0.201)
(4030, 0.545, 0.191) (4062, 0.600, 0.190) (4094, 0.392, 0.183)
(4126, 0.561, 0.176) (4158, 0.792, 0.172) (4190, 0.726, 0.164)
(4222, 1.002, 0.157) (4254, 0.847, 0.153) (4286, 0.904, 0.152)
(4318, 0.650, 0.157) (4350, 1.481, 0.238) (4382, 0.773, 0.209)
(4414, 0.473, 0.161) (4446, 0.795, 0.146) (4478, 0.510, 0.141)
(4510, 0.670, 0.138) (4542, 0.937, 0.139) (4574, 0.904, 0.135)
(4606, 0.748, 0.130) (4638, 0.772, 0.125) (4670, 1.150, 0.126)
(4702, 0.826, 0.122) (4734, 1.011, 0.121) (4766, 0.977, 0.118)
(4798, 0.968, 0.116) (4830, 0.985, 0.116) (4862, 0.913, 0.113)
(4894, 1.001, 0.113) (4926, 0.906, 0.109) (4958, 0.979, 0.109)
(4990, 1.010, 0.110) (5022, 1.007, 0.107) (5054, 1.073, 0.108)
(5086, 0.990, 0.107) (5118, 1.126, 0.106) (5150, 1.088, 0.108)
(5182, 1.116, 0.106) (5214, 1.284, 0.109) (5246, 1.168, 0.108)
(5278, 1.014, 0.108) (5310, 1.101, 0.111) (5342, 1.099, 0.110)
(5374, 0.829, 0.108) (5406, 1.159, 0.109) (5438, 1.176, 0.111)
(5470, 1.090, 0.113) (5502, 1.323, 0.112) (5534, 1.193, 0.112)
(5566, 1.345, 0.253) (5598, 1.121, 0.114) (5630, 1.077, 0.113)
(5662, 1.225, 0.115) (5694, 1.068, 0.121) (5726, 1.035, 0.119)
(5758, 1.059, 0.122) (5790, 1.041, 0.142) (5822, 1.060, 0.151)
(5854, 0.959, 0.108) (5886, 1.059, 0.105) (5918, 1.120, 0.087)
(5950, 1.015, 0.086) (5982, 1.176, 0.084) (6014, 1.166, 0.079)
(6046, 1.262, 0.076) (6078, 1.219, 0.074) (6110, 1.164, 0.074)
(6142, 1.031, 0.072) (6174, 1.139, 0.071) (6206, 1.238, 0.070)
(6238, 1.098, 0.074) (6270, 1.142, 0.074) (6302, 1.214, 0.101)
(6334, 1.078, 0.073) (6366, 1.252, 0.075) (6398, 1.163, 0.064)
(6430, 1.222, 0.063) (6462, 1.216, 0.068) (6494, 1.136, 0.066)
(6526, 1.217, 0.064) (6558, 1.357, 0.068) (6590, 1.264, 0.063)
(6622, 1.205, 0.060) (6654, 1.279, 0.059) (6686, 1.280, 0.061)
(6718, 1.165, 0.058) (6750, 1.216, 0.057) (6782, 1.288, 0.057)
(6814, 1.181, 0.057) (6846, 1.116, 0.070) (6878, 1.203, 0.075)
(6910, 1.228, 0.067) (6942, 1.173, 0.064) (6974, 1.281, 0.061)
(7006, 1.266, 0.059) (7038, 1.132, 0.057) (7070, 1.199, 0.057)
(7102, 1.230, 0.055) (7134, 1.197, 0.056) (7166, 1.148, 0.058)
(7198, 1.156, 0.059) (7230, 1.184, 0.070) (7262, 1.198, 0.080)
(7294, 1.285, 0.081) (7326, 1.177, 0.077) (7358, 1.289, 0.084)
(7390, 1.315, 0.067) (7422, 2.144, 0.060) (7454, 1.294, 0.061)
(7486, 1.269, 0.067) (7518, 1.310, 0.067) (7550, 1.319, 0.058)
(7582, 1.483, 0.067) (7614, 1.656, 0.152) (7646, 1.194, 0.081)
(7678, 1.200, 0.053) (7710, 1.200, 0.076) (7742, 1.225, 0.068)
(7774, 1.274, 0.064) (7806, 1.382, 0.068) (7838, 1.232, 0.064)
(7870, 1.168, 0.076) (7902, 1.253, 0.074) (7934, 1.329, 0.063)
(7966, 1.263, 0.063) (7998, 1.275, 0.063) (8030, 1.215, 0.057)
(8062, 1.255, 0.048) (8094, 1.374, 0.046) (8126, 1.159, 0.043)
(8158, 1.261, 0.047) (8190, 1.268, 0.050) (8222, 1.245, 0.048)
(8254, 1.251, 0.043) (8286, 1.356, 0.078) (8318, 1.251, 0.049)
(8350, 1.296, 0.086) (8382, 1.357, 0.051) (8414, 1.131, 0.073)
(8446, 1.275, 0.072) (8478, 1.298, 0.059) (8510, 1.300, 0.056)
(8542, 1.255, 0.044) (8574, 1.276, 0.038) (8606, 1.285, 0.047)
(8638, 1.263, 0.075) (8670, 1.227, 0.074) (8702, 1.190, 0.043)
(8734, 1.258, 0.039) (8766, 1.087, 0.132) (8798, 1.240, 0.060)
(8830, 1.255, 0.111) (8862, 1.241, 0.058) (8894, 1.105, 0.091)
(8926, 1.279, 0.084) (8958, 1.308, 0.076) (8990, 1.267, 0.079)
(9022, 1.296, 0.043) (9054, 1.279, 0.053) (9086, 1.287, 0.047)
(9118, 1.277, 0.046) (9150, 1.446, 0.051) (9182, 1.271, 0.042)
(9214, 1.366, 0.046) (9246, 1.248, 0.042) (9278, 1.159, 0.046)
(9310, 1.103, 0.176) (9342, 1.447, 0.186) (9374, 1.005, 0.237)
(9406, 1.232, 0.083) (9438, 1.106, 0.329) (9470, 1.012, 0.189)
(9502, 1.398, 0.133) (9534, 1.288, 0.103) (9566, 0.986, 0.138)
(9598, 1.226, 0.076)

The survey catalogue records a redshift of 0.13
